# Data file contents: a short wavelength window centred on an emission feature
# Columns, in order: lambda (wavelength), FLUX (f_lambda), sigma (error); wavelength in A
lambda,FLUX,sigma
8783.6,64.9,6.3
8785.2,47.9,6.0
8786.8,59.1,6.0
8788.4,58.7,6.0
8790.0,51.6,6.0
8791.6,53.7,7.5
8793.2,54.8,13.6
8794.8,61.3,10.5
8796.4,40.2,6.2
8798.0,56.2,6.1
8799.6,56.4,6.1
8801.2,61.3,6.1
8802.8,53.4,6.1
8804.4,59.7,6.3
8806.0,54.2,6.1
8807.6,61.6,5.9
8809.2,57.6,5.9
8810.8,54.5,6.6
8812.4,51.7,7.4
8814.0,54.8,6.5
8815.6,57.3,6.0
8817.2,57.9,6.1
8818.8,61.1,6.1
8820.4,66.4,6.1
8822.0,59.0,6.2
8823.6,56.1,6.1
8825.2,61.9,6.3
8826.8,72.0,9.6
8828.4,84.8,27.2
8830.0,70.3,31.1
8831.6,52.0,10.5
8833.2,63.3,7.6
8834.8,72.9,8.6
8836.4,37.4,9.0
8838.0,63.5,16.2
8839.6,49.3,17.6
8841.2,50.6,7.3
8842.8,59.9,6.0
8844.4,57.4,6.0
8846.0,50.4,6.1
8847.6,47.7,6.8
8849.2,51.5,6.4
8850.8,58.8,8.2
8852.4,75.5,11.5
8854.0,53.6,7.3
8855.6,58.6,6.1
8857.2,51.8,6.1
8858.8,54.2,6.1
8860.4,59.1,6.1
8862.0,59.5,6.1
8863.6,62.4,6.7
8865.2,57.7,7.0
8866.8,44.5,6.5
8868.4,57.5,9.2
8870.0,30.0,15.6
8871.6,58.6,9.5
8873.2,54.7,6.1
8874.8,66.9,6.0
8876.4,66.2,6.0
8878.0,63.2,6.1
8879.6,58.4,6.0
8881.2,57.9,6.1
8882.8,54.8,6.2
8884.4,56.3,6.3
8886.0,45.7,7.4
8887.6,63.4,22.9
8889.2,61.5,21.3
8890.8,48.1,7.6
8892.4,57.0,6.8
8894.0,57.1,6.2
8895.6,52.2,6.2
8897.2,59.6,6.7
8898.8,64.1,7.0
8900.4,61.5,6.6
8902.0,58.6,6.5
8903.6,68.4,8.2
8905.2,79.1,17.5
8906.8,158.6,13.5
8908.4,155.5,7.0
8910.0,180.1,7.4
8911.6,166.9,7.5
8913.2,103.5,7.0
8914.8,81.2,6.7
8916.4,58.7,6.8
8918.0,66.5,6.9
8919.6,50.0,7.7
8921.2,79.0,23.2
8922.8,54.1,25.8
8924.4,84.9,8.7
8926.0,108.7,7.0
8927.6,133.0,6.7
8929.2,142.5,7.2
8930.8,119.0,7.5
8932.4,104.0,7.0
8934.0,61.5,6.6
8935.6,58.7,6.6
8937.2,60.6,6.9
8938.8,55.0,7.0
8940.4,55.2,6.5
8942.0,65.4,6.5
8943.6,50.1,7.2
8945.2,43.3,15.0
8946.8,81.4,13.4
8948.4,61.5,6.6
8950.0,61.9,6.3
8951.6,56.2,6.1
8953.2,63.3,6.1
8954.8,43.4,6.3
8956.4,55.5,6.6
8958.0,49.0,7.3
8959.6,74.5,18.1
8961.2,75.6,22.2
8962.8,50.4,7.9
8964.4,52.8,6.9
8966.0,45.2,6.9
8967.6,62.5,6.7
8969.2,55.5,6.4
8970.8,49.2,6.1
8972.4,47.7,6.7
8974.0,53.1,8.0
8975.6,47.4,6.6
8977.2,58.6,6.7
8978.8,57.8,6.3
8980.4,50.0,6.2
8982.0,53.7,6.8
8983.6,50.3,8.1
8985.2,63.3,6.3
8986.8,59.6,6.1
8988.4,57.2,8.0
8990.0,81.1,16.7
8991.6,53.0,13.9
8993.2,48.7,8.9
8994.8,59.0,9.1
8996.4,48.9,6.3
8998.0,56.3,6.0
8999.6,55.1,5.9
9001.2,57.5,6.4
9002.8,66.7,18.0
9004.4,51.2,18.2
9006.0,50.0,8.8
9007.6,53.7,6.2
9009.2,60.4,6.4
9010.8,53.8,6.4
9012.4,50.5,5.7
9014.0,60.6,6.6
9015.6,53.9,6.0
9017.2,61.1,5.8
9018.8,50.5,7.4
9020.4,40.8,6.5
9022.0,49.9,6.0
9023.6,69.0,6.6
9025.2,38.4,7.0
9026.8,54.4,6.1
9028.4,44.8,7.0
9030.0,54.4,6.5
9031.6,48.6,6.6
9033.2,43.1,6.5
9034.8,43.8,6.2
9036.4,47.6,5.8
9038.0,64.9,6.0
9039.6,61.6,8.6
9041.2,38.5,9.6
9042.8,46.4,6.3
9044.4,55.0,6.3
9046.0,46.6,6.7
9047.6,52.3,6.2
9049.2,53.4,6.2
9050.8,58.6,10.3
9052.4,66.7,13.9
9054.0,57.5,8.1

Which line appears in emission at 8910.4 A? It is [S II] 6716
